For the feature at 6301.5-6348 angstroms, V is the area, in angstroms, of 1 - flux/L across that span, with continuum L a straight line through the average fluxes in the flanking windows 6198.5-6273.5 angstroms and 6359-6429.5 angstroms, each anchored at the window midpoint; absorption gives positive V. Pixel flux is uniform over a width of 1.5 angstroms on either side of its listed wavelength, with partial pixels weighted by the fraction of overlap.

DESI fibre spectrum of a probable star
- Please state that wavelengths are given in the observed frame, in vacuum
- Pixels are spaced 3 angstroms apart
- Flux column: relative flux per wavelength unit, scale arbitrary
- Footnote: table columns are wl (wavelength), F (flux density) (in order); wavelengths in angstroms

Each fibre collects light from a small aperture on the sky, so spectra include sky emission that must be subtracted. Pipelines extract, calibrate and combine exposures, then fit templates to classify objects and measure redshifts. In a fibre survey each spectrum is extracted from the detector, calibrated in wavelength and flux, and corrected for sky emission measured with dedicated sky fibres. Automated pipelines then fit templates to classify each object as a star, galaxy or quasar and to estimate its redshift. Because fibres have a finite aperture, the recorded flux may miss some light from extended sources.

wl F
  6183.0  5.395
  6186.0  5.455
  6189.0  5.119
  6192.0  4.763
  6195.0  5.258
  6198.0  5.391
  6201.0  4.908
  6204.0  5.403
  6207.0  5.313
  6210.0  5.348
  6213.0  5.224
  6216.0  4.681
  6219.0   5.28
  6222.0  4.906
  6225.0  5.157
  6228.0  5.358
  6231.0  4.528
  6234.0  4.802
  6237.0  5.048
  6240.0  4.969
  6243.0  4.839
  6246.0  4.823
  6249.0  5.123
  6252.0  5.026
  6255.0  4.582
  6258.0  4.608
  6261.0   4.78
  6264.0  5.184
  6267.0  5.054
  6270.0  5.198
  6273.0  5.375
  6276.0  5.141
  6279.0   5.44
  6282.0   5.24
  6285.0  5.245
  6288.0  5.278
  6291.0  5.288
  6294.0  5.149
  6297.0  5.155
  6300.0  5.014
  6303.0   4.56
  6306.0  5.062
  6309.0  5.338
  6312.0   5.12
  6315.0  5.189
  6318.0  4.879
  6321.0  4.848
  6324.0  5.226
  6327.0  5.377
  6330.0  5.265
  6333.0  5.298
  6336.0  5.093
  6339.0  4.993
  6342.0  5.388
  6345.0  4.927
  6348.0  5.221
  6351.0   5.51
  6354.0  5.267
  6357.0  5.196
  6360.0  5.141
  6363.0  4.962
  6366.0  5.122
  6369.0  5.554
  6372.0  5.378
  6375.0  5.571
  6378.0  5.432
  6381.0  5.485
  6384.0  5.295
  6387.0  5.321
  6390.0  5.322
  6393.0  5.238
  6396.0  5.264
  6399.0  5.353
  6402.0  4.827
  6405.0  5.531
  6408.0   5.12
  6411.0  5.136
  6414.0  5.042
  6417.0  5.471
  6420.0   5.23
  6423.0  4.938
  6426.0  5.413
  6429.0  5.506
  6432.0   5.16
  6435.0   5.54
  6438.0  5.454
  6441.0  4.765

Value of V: 0.5 angstroms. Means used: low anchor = 5.02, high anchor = 5.27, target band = 5.11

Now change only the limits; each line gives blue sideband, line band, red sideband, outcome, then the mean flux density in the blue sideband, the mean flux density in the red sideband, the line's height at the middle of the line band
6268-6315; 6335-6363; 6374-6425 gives 0.2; 5.17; 5.27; 5.22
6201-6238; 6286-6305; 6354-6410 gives 0.4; 5.08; 5.28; 5.17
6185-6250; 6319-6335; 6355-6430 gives 0.0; 5.07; 5.27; 5.2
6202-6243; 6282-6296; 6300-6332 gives -0.4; 5.07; 5.09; 5.08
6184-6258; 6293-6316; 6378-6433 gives 0.3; 5.05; 5.26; 5.15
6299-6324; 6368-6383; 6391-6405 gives -0.9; 5.01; 5.21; 5.16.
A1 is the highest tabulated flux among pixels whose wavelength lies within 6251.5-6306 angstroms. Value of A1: 5.44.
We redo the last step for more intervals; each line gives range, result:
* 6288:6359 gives 5.51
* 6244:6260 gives 5.123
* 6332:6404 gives 5.571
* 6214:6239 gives 5.358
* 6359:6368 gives 5.141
